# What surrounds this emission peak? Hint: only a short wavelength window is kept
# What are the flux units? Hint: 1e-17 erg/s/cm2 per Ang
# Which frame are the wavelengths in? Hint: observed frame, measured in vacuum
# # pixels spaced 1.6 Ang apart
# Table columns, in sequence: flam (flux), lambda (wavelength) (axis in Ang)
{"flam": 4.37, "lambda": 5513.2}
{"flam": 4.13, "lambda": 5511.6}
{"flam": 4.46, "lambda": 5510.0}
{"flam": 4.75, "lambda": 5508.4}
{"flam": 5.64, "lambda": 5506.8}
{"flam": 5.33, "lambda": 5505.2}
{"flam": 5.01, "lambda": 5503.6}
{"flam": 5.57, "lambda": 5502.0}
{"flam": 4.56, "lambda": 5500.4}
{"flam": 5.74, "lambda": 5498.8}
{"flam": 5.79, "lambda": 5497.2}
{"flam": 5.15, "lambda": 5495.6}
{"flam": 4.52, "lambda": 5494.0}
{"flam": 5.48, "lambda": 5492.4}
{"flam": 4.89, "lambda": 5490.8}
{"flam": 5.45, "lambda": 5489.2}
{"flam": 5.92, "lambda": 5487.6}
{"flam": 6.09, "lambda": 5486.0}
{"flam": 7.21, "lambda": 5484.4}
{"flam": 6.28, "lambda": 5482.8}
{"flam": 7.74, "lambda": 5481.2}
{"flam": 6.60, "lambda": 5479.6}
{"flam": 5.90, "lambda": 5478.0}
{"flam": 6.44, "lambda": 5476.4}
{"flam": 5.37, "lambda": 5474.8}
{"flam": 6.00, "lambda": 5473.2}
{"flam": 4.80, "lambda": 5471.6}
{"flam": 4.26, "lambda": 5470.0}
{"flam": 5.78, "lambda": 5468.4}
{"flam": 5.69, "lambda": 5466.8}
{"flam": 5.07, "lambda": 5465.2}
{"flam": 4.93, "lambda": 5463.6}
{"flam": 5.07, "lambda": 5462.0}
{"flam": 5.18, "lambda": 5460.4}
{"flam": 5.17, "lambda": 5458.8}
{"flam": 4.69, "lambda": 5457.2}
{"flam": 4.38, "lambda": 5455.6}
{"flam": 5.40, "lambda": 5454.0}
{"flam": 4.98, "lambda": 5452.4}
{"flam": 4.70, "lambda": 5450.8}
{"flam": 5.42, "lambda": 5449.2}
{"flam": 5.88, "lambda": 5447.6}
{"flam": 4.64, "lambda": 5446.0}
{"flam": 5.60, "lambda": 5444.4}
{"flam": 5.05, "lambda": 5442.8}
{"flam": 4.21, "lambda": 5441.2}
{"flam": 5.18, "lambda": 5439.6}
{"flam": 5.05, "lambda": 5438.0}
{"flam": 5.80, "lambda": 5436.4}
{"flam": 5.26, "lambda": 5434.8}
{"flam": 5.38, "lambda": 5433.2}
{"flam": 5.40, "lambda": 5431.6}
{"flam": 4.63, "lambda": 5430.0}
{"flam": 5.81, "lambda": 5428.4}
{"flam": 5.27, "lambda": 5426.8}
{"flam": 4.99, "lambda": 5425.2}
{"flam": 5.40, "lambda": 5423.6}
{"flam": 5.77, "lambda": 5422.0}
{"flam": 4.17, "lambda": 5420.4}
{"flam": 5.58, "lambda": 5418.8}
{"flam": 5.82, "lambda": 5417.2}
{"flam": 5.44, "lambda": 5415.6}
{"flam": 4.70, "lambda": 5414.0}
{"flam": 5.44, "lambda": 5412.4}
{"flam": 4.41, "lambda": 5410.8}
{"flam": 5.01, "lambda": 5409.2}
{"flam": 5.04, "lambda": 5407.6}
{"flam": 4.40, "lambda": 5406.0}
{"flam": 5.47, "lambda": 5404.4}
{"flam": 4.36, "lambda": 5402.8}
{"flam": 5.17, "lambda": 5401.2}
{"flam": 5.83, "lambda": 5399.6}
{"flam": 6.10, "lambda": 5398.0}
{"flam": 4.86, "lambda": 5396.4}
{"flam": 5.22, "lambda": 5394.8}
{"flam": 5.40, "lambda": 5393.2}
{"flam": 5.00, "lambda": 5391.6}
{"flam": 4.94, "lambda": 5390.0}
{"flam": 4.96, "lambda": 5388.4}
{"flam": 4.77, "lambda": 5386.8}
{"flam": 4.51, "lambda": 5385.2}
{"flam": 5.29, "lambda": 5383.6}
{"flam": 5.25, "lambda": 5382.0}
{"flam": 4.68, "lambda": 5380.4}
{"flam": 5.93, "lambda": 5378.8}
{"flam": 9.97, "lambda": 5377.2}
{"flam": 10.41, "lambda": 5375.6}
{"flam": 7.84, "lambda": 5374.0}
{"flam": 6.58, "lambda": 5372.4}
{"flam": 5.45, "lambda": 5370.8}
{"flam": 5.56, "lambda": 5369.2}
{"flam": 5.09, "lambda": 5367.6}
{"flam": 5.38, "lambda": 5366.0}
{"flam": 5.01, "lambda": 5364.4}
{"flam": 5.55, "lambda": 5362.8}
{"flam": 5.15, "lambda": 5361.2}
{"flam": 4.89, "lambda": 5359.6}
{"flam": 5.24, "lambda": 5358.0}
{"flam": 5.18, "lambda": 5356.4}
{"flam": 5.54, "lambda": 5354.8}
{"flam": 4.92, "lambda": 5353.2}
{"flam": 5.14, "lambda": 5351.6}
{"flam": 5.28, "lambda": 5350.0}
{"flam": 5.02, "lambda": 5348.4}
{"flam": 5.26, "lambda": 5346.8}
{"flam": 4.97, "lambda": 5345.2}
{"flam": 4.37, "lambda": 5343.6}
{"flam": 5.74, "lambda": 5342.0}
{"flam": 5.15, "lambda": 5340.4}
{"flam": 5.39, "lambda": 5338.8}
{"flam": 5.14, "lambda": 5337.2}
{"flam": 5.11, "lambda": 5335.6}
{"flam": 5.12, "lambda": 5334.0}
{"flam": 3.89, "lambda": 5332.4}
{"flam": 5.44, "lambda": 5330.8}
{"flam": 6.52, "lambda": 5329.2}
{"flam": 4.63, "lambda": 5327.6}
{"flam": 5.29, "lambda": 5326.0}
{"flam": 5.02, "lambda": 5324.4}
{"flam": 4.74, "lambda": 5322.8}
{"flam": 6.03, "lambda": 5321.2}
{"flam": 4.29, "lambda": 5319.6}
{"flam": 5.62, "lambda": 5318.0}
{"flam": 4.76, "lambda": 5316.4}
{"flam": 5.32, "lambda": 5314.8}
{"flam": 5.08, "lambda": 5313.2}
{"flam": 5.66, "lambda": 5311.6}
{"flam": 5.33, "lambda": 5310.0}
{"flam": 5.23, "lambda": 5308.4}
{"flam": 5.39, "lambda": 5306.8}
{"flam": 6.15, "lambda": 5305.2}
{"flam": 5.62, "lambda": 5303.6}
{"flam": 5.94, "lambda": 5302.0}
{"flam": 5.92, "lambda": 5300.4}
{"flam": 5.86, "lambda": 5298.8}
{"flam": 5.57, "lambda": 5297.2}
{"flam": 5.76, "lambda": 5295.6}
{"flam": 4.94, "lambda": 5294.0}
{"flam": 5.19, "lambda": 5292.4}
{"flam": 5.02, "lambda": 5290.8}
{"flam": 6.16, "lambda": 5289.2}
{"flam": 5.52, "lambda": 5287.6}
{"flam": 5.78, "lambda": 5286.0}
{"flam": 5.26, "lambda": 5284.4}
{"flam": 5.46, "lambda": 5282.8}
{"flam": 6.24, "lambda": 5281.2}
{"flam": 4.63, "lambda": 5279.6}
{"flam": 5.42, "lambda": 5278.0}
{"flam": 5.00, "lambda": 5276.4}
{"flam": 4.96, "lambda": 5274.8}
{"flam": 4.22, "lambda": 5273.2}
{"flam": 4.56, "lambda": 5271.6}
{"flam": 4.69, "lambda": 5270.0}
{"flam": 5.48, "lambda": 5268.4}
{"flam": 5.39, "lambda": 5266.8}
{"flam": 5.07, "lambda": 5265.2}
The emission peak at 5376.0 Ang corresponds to H-beta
